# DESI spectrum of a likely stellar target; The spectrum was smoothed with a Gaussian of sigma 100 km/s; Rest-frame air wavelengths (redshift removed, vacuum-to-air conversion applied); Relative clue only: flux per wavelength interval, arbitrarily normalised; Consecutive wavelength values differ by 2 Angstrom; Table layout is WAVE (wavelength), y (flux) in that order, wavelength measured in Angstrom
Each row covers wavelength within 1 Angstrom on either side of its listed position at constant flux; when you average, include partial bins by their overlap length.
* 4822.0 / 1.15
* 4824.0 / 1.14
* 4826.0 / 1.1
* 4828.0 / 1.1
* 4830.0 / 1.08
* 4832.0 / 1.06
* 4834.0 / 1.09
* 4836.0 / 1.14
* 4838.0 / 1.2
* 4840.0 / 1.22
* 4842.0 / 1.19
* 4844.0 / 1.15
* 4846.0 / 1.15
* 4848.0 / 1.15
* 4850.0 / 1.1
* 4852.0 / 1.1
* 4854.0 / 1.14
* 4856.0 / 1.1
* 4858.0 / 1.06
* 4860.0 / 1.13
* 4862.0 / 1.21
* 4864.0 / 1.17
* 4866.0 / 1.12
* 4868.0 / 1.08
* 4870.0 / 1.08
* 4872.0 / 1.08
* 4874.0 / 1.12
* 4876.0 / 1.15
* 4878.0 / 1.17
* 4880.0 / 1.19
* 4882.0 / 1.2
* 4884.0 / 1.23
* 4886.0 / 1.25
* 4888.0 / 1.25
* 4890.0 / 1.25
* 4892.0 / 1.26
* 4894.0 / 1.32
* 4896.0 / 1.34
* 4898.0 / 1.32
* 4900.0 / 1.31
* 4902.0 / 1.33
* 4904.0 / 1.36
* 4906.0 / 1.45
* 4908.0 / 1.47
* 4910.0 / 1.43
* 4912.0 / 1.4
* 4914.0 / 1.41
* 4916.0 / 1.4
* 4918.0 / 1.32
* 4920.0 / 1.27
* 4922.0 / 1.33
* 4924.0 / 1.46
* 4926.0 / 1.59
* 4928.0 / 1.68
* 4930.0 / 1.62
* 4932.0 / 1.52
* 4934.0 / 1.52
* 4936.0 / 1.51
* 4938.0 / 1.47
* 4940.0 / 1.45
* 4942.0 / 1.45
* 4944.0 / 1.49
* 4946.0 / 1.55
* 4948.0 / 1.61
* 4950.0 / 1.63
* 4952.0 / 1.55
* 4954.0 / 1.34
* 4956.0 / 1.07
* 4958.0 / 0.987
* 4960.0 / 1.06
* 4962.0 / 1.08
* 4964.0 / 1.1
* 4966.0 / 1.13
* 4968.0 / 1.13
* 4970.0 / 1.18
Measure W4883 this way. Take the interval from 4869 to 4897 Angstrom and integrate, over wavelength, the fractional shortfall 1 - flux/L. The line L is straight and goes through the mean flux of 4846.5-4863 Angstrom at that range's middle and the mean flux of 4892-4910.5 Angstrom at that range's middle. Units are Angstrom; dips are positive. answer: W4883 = 1.4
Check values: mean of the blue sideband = 1.12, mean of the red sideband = 1.36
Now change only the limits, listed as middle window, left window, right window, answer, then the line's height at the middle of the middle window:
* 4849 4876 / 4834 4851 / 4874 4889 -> 1.5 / 1.18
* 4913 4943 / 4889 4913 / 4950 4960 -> -3.7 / 1.31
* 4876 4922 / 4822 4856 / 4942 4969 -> -3.7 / 1.21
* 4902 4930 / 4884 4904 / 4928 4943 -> -0.4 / 1.41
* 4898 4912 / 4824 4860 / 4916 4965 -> -0.9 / 1.3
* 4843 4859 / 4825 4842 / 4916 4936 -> 1.0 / 1.19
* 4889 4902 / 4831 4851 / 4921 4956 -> 0.4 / 1.35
